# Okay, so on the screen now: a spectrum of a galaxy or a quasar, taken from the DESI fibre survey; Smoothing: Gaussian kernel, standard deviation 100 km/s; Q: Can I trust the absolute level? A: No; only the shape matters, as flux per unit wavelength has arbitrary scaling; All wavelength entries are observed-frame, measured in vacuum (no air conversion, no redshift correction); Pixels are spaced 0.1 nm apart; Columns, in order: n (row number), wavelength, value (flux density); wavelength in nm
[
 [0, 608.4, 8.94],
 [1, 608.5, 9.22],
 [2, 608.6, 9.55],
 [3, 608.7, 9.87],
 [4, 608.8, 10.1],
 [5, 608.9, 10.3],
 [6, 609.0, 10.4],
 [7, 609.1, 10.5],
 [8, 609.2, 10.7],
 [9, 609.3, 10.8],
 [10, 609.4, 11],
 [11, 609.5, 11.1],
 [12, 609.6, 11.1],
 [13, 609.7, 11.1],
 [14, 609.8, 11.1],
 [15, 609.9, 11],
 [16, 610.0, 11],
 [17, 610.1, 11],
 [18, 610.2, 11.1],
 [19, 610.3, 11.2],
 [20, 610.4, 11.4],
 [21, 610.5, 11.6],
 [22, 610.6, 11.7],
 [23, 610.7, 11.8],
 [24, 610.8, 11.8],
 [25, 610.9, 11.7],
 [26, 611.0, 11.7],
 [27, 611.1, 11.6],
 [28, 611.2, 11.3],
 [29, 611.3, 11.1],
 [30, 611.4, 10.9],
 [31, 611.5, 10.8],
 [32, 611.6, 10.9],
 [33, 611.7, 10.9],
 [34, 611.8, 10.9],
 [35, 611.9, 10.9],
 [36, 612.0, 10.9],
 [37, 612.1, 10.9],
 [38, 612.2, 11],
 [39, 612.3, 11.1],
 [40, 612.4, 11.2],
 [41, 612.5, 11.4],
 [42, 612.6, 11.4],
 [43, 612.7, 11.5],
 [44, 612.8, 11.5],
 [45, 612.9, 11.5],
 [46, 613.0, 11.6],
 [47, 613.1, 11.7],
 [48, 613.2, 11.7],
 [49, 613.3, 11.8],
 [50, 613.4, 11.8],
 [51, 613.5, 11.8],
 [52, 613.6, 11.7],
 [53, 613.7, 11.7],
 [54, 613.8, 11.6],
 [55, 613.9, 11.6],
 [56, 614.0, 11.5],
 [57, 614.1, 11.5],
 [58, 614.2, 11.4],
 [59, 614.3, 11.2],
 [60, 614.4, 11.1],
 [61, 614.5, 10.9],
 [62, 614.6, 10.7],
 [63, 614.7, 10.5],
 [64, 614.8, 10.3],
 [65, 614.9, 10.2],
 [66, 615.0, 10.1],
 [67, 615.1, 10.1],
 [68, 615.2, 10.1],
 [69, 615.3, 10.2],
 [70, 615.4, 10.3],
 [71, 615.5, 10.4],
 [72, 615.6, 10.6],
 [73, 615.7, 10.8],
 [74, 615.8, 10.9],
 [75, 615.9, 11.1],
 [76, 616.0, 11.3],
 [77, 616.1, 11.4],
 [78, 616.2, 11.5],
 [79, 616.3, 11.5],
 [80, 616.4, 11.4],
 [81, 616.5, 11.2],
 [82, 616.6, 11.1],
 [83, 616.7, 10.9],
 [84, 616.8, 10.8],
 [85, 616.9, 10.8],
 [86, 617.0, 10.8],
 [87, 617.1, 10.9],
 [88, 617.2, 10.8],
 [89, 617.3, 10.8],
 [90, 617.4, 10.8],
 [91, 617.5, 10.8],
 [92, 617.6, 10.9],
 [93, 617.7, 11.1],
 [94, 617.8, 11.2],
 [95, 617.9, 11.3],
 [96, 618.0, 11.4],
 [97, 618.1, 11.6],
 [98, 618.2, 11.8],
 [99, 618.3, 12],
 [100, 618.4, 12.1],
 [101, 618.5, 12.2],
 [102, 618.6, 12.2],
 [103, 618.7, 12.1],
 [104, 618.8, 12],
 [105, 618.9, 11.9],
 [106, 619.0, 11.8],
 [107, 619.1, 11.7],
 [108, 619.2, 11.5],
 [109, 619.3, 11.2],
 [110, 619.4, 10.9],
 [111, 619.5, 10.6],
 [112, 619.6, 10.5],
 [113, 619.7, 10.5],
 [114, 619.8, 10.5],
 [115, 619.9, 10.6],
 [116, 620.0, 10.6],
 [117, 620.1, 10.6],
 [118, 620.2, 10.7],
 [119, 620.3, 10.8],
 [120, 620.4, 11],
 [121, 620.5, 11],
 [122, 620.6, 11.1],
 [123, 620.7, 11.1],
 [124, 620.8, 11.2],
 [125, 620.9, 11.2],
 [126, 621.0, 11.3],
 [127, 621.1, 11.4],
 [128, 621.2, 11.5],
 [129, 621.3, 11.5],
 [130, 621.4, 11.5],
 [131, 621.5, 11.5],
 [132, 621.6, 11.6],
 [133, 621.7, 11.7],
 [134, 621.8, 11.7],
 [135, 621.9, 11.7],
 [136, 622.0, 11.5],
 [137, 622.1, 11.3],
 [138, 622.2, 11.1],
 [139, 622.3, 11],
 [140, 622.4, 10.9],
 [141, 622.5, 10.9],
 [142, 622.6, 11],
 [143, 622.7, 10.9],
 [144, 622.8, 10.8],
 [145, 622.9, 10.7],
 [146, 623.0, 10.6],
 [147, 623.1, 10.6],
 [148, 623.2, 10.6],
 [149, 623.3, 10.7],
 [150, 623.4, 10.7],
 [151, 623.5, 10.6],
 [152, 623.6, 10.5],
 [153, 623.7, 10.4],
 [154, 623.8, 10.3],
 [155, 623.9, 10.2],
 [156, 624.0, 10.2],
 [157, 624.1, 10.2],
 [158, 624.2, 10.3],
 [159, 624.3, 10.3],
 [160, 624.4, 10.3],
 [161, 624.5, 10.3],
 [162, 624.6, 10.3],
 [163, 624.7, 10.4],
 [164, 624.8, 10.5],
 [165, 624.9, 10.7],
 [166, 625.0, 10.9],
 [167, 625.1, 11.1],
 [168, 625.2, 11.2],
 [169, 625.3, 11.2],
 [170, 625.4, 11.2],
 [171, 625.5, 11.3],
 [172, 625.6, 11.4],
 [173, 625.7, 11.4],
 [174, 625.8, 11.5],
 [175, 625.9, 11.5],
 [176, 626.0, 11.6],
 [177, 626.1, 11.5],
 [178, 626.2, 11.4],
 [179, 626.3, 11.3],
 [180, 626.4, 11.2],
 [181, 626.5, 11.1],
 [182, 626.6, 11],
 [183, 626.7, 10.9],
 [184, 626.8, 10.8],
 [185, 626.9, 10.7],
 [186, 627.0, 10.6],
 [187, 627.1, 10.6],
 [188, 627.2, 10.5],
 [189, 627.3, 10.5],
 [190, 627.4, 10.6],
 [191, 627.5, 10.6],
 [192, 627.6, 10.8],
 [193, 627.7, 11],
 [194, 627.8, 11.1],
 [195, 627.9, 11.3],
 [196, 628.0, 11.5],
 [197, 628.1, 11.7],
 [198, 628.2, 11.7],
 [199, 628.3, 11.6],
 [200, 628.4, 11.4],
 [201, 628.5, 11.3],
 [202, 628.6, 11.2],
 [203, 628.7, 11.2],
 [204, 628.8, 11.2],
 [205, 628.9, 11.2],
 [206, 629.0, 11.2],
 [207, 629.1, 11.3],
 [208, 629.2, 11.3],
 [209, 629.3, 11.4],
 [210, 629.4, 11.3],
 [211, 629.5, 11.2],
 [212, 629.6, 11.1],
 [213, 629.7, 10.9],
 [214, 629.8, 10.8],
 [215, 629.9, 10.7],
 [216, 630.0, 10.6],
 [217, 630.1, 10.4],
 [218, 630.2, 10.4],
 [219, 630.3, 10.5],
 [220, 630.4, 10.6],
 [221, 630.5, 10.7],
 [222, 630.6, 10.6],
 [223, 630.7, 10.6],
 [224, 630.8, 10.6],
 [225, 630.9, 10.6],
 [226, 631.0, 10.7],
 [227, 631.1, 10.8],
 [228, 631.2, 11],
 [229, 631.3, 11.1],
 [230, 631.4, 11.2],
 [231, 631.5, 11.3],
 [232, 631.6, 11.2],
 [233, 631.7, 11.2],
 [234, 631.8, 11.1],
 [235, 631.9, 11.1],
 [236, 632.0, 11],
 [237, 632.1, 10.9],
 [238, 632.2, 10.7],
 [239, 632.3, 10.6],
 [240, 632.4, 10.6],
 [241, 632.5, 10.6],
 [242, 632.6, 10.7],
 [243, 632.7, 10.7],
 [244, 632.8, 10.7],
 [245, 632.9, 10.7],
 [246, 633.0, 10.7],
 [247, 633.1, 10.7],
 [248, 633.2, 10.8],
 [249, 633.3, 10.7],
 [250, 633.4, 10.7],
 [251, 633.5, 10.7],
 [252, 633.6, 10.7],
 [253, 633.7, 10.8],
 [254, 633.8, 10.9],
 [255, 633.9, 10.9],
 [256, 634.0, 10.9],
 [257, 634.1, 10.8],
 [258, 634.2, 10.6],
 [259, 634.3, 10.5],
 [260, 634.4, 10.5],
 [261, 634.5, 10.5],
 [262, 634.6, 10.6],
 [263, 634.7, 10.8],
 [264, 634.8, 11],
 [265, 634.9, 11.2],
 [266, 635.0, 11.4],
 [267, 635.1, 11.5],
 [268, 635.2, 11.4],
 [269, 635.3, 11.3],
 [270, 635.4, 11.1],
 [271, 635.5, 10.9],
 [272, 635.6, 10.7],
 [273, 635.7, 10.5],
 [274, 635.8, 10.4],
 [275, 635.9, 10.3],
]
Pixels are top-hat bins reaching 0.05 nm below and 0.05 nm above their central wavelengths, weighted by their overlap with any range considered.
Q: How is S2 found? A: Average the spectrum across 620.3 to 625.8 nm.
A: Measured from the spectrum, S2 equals 10.9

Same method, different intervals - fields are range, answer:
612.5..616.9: 11.1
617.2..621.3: 11.2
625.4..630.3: 11.1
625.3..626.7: 11.3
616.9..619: 11.4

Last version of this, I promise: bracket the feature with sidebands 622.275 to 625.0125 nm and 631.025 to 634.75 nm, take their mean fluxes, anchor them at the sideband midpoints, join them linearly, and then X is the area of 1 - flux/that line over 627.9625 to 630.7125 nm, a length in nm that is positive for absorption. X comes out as -0.09 nm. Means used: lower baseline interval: 10.6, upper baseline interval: 10.8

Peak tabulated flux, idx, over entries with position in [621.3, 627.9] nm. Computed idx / 11.7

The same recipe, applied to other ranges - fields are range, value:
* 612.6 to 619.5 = 12.2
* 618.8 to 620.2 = 11.9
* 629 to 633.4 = 11.4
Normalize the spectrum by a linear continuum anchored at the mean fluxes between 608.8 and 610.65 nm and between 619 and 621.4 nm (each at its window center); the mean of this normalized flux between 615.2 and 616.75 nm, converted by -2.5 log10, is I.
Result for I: 0.01 mag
